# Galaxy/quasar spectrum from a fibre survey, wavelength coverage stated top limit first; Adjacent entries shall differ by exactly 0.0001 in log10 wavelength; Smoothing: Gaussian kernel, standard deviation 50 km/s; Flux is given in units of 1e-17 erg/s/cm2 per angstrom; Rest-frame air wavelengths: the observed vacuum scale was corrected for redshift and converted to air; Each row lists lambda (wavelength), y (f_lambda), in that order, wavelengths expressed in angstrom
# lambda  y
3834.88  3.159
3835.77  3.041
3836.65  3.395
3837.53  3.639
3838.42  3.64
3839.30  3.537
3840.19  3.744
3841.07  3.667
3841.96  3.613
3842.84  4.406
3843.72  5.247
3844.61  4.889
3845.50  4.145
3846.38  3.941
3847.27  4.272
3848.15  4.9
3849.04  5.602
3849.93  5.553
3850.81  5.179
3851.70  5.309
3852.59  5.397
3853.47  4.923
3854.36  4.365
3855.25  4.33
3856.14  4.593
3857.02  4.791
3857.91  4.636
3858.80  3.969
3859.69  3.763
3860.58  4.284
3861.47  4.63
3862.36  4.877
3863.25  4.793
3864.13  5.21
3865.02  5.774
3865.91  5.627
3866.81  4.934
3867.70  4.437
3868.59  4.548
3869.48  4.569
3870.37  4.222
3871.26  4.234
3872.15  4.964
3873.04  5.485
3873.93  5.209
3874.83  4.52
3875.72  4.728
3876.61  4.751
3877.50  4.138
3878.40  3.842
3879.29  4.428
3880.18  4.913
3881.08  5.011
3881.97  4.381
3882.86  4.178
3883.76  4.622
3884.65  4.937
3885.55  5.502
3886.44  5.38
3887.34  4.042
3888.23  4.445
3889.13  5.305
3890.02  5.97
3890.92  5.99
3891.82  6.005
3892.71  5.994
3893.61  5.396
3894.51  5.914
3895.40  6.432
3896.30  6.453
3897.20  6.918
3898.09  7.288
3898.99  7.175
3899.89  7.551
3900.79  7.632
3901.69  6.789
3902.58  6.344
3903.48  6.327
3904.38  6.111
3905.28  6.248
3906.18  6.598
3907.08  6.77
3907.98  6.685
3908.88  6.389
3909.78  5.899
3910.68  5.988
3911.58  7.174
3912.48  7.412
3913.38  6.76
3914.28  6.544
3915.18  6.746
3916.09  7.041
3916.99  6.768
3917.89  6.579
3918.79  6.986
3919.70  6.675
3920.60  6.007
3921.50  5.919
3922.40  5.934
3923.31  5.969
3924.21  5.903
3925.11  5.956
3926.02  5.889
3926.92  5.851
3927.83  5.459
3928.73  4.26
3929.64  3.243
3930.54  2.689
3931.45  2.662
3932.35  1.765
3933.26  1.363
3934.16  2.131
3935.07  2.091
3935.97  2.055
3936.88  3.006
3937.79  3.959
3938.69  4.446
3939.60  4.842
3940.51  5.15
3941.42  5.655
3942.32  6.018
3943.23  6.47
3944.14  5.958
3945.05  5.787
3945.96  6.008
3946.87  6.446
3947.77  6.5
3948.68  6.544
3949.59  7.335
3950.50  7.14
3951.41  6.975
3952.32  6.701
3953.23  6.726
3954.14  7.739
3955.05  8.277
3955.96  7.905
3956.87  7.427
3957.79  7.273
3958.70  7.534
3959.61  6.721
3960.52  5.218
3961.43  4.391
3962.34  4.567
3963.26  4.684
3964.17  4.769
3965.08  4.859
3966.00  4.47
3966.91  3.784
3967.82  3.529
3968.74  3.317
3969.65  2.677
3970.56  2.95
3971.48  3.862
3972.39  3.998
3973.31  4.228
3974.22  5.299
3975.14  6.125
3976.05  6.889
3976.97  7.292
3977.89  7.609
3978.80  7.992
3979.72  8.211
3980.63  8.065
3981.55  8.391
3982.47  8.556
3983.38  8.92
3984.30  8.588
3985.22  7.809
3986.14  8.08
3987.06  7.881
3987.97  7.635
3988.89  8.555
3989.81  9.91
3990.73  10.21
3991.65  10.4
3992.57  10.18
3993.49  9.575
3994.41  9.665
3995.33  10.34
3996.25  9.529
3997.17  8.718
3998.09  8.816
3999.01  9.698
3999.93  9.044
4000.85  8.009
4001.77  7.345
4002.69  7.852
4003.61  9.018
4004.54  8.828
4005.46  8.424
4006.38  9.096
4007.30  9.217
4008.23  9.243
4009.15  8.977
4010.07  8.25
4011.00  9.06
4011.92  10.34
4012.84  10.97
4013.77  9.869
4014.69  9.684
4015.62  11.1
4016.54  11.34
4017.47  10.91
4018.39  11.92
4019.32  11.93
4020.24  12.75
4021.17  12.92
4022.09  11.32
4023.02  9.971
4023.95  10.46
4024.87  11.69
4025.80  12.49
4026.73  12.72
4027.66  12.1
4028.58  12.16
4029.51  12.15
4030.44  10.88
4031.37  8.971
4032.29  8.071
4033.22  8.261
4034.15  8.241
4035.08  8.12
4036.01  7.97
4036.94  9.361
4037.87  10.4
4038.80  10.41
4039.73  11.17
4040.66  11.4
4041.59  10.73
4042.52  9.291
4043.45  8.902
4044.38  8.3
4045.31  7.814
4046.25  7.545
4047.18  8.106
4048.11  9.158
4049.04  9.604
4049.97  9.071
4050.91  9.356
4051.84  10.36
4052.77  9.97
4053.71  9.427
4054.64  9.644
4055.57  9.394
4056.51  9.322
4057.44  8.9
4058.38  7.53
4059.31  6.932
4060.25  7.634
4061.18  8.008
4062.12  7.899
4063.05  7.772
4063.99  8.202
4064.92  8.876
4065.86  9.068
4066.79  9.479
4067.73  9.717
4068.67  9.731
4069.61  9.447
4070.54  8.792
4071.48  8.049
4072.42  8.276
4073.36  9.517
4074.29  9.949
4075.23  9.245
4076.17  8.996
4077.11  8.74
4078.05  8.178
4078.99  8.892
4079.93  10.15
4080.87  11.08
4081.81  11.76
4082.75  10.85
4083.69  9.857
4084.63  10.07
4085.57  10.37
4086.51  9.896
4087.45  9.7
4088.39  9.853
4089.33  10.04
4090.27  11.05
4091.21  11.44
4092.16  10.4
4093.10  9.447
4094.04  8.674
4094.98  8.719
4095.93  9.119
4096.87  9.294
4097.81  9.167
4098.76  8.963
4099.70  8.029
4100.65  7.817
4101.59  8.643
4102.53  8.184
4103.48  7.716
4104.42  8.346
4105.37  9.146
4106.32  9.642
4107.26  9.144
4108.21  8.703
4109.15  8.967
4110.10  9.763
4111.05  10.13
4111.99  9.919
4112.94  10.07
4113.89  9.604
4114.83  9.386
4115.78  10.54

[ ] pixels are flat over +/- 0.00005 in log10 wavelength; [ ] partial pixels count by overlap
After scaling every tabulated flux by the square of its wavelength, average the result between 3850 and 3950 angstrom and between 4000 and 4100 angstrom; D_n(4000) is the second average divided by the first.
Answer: 1.9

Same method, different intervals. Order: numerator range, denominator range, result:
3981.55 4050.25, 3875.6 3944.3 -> 1.88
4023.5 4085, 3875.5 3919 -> 1.72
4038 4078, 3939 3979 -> 1.64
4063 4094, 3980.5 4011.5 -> 1.13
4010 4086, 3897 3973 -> 1.84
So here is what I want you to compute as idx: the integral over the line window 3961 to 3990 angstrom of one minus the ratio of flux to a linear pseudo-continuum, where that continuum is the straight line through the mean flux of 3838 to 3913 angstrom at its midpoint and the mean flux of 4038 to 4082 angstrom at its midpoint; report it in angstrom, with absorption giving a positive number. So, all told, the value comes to 4.9 angstrom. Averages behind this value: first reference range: 5.23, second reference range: 9.14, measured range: 6.15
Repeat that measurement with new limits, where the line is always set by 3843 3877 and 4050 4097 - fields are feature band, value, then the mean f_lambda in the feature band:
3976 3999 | -3.8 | 8.76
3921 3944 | 7.1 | 4.37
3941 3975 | 5.8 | 5.67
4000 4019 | -3.6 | 9.48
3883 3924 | -3.8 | 6.24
